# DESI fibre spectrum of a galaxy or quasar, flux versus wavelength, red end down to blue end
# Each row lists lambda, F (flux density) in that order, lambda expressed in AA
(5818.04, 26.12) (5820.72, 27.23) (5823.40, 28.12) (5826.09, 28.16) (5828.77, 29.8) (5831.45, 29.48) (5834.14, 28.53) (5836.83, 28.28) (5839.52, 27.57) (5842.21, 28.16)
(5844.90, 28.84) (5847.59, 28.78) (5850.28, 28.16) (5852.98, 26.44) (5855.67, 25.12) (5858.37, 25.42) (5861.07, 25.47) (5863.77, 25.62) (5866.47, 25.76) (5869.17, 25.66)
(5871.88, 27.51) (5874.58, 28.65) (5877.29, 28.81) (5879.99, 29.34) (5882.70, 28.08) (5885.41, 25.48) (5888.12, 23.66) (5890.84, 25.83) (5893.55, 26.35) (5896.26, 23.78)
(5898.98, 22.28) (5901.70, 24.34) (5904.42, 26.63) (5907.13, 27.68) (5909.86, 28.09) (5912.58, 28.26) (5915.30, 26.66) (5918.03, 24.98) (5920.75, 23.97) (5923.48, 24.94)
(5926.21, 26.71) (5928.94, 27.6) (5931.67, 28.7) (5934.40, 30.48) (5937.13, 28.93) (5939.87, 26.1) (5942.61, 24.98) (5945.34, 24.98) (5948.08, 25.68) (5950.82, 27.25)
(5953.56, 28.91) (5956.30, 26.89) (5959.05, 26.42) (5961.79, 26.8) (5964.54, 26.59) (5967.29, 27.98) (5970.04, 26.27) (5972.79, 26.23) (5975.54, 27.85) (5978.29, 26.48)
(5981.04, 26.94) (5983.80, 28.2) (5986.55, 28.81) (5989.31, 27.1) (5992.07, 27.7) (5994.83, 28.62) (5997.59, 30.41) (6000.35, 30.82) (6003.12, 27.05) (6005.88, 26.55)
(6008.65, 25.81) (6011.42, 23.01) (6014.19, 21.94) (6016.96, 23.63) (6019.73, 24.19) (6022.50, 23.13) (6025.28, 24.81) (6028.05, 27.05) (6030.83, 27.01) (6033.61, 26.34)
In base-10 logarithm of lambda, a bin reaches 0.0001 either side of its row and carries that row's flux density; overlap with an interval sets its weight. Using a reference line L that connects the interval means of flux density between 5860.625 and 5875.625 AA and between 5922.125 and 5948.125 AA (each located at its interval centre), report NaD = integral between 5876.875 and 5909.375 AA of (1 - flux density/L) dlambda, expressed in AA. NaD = 0.8 AA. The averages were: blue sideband 26.5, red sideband 27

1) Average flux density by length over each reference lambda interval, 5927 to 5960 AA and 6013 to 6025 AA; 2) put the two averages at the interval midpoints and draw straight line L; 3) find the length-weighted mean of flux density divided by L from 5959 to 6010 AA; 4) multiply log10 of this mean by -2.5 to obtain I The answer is -0.10 mag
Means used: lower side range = 27.2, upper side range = 23.4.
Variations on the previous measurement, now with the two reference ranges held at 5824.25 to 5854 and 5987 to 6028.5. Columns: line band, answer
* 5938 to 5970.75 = 0.01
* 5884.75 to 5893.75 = 0.10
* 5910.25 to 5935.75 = 0.01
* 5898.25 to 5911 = 0.06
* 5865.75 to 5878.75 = 0.02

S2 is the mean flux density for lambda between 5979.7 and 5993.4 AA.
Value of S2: 27.7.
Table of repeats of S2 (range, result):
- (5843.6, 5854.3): 28.1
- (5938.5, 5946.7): 25.4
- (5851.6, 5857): 25.8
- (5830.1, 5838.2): 28.8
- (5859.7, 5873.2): 26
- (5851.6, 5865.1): 25.6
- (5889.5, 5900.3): 24.6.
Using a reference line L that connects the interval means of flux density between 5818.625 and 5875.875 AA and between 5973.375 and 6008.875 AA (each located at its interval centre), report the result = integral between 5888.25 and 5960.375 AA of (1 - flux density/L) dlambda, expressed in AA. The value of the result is 3.4 AA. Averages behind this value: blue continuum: 27.4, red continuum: 27.9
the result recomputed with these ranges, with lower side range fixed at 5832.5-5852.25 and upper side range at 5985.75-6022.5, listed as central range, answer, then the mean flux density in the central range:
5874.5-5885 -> -0.22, 28.4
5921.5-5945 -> 0.10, 27.1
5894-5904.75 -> 1.33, 24.2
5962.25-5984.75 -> -0.22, 27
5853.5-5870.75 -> 1.52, 25.6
